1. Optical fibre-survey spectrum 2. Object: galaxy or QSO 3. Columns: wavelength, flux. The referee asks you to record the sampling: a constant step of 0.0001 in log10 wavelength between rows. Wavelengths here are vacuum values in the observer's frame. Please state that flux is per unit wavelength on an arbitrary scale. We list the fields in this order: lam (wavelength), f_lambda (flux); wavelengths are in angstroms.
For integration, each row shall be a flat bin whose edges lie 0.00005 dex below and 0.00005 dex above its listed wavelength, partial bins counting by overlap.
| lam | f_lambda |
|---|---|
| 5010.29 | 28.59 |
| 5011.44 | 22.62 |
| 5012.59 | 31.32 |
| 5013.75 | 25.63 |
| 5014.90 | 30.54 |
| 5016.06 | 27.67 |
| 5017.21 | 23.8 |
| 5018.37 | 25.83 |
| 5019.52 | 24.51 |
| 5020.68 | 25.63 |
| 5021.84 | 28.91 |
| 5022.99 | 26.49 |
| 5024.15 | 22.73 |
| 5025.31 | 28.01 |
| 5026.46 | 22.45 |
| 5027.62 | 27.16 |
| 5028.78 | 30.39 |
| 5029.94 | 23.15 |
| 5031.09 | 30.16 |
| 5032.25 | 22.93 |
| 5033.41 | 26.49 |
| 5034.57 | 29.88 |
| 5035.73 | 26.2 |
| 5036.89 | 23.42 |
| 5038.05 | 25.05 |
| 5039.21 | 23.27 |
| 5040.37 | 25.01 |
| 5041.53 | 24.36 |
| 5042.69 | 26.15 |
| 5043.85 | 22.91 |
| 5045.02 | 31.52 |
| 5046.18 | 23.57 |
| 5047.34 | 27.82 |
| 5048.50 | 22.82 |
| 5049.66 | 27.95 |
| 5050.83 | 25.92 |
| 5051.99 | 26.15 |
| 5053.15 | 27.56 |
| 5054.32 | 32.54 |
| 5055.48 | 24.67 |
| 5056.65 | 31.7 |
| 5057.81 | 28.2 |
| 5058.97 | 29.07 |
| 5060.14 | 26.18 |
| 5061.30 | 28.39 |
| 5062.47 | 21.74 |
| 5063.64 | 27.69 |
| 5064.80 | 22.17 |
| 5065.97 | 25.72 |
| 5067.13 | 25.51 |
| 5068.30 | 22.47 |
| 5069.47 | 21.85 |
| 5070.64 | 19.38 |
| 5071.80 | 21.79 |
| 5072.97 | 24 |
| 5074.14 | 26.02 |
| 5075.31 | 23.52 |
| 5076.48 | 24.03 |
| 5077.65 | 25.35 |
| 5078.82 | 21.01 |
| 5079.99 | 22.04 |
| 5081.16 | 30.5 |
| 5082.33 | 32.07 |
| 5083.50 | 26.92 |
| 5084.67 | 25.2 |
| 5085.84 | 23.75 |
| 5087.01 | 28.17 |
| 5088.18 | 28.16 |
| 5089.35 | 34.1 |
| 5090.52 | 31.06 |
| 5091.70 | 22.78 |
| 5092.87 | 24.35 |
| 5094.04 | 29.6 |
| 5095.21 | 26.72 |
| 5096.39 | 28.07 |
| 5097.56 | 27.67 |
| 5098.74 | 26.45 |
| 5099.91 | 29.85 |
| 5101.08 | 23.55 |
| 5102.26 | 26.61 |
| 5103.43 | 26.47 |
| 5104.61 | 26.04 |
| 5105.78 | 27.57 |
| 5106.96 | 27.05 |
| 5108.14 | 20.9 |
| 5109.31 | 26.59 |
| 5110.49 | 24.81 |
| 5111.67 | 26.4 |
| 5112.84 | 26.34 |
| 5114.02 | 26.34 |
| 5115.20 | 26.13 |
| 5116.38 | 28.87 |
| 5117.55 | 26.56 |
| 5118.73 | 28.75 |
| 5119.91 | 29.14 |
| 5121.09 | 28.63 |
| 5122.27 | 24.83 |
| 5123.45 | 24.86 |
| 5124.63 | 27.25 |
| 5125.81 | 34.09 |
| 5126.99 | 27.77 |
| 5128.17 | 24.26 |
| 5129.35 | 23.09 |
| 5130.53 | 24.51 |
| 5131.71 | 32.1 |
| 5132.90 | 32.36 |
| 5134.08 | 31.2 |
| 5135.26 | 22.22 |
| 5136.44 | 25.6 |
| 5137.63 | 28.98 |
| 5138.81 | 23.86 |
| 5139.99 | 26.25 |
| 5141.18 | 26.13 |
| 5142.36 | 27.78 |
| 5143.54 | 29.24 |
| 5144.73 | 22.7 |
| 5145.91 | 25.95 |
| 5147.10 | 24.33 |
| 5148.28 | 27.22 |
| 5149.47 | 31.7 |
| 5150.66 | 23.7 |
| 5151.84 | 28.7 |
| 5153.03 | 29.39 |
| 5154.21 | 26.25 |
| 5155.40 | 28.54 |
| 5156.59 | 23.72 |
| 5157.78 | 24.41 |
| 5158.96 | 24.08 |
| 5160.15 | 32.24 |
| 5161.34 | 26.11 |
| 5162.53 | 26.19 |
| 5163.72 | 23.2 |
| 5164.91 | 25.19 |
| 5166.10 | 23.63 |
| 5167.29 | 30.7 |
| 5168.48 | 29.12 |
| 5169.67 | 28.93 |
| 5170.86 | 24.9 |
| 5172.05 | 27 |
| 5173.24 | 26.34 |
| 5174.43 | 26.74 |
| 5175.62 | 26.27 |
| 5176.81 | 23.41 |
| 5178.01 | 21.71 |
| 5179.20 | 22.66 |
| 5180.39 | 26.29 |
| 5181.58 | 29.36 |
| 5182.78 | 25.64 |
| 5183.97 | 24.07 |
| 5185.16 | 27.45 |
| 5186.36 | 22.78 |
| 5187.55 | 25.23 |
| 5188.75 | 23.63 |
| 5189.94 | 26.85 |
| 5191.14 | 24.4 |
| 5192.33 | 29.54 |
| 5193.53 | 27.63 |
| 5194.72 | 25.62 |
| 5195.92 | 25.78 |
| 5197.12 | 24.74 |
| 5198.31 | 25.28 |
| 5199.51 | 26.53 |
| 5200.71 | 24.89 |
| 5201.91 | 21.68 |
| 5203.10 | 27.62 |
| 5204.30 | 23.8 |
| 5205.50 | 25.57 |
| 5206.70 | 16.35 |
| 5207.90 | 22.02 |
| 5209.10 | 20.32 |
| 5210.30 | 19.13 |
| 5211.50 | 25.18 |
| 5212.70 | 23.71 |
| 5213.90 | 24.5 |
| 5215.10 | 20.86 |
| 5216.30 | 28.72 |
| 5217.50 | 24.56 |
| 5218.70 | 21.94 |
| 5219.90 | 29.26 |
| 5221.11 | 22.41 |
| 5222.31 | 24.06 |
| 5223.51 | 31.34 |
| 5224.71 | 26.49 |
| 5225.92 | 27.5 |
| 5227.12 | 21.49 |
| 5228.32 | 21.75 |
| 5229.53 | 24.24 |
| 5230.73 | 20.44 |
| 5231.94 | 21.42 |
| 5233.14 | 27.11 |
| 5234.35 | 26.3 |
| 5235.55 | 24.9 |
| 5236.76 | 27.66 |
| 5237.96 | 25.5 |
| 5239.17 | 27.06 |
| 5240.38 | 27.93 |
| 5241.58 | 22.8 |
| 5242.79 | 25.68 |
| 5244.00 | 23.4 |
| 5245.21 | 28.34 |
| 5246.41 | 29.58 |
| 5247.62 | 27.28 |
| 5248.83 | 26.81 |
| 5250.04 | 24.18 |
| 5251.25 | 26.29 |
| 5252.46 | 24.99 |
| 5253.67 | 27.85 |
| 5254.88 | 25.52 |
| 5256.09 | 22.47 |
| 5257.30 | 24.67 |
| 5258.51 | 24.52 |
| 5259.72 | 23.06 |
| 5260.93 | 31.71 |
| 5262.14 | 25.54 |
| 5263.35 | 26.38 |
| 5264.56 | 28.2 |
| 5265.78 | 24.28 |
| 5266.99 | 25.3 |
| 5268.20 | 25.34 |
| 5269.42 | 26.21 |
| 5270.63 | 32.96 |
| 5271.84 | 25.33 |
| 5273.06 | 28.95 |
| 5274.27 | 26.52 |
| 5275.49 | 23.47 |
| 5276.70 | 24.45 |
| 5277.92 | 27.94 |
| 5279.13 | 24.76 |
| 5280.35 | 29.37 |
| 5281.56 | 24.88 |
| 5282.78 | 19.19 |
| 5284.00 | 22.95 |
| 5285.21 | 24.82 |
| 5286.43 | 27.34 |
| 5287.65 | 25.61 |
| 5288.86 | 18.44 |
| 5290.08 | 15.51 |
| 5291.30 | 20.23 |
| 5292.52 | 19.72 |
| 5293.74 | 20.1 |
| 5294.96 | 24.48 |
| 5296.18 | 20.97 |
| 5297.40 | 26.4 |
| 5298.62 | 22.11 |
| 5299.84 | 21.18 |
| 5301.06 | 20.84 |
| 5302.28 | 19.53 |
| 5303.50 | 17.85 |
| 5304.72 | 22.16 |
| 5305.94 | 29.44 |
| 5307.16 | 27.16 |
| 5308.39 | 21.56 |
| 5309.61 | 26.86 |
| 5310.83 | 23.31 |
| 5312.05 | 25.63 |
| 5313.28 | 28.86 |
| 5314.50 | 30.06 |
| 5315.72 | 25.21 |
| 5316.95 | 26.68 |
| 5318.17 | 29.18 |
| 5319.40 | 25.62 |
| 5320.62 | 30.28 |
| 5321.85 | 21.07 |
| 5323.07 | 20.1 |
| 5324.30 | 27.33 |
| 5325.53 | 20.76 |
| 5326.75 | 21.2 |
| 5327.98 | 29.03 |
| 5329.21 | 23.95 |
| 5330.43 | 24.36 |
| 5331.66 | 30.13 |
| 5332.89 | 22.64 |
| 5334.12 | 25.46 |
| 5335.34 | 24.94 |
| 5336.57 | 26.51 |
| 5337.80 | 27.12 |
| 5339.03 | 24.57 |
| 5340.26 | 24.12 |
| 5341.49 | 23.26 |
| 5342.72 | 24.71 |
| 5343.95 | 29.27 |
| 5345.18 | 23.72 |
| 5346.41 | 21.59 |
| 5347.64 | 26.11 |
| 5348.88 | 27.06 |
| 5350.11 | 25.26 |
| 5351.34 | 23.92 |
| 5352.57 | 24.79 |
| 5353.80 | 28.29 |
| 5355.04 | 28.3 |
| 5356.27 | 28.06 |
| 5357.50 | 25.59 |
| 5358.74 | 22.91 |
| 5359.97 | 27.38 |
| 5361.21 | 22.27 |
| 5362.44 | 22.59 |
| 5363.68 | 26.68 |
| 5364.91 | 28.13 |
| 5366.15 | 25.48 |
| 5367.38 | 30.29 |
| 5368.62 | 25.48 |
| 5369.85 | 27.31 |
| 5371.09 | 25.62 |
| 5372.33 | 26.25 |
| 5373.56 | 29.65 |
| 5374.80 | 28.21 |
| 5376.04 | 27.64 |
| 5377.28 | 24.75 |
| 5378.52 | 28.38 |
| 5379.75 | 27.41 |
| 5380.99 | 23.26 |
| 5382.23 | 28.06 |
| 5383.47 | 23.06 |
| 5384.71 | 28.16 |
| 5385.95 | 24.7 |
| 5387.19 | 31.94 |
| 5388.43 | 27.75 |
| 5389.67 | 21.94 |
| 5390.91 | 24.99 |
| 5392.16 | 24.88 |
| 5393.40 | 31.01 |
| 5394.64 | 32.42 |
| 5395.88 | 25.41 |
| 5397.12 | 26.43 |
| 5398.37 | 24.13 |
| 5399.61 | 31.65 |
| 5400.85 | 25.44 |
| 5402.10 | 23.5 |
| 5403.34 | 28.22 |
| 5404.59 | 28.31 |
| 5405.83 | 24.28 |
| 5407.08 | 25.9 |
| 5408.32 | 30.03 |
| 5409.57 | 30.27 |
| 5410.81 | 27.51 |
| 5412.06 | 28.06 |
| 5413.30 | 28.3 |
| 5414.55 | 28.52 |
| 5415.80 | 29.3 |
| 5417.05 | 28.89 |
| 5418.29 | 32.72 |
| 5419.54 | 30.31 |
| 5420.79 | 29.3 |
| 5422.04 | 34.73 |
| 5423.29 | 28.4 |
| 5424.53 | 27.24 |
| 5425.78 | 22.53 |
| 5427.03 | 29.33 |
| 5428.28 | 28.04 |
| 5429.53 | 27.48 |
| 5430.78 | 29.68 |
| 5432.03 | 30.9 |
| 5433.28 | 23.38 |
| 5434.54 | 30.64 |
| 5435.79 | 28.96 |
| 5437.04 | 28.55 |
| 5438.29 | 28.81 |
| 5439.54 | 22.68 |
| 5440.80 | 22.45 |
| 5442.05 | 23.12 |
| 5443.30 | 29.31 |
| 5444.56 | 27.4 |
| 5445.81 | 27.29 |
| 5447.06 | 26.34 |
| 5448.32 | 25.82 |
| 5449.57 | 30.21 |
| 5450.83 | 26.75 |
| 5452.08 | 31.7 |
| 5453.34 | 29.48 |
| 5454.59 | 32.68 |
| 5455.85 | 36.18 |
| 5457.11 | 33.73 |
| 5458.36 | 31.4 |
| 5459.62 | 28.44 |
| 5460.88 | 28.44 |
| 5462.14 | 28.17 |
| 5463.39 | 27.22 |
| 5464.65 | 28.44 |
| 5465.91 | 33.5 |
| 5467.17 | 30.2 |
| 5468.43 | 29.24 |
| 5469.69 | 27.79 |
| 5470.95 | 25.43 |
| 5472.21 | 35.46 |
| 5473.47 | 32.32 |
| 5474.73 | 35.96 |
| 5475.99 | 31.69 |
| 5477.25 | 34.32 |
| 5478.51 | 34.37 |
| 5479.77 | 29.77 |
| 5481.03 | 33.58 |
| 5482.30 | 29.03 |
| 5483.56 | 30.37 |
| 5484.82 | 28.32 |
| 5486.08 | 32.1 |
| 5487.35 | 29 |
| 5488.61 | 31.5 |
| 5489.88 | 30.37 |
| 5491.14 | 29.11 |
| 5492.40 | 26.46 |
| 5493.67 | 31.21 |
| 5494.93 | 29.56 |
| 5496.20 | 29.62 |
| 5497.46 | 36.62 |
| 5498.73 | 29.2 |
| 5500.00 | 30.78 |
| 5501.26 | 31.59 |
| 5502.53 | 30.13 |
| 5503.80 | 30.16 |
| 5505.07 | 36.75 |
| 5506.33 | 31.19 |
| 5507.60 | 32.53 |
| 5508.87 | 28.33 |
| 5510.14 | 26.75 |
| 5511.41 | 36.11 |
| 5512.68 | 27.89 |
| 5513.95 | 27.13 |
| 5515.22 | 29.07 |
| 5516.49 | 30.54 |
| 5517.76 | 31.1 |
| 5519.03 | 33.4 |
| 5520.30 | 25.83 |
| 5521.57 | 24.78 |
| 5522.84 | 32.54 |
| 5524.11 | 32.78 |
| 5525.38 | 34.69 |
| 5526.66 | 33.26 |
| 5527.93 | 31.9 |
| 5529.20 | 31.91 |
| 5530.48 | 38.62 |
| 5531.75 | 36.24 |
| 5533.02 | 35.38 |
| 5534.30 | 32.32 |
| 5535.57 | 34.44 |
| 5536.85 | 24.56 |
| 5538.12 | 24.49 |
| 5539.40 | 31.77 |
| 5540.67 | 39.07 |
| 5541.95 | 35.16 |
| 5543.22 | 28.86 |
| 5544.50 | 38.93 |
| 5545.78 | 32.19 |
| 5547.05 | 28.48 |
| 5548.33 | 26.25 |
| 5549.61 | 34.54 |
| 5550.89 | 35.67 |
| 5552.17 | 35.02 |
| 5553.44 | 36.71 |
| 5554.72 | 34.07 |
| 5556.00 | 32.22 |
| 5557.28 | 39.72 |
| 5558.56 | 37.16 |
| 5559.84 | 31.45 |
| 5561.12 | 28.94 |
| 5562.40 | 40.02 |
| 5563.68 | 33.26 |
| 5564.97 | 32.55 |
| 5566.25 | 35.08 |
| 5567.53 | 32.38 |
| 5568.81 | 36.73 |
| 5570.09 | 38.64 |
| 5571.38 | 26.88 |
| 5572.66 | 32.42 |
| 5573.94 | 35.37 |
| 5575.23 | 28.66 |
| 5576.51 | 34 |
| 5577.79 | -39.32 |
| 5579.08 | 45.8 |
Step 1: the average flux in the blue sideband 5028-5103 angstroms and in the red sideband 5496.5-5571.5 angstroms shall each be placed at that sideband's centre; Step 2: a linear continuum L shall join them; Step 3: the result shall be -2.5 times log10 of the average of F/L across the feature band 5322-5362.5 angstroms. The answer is 0.19 mag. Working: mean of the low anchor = 26.2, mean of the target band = 25.1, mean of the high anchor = 32.5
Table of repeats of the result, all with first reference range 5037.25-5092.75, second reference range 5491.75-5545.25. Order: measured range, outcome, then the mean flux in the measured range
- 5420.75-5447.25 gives 0.11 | 27.6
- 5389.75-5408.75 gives 0.12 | 26.9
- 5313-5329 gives 0.13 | 25.7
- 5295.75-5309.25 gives 0.26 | 22.8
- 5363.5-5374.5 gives 0.09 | 27.3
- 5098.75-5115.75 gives 0.01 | 26.1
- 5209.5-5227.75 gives 0.13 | 24.7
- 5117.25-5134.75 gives -0.05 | 28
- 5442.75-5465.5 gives 0.05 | 29.4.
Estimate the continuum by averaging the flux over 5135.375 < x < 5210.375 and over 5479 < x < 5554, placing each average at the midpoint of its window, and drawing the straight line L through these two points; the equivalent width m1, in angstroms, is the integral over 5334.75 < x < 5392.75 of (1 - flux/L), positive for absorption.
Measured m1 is 5.8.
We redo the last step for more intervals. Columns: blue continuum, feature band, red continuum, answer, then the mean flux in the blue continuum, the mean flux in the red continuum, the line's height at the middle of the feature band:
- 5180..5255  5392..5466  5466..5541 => 3.0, 25.1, 31.2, 29.6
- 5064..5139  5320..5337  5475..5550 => 2.5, 26.3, 31.3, 29.1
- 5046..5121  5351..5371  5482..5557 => 2.4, 26.3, 31.6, 29.6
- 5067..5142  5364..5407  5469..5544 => 4.2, 26.4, 31.3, 29.8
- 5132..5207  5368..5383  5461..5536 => 1.3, 26.1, 31.1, 29.2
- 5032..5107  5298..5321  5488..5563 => 3.4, 26.1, 32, 29.2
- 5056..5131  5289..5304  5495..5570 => 4.3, 26.3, 32.4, 29.1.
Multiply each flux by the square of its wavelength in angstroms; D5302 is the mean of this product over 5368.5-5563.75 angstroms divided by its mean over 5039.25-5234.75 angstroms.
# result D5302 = 1.3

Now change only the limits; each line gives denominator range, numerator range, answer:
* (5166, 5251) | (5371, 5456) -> 1.19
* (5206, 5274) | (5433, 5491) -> 1.28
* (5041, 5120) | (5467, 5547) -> 1.40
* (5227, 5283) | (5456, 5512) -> 1.31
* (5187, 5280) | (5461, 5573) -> 1.40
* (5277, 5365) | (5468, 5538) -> 1.36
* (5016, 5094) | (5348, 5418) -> 1.17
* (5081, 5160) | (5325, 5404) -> 1.06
